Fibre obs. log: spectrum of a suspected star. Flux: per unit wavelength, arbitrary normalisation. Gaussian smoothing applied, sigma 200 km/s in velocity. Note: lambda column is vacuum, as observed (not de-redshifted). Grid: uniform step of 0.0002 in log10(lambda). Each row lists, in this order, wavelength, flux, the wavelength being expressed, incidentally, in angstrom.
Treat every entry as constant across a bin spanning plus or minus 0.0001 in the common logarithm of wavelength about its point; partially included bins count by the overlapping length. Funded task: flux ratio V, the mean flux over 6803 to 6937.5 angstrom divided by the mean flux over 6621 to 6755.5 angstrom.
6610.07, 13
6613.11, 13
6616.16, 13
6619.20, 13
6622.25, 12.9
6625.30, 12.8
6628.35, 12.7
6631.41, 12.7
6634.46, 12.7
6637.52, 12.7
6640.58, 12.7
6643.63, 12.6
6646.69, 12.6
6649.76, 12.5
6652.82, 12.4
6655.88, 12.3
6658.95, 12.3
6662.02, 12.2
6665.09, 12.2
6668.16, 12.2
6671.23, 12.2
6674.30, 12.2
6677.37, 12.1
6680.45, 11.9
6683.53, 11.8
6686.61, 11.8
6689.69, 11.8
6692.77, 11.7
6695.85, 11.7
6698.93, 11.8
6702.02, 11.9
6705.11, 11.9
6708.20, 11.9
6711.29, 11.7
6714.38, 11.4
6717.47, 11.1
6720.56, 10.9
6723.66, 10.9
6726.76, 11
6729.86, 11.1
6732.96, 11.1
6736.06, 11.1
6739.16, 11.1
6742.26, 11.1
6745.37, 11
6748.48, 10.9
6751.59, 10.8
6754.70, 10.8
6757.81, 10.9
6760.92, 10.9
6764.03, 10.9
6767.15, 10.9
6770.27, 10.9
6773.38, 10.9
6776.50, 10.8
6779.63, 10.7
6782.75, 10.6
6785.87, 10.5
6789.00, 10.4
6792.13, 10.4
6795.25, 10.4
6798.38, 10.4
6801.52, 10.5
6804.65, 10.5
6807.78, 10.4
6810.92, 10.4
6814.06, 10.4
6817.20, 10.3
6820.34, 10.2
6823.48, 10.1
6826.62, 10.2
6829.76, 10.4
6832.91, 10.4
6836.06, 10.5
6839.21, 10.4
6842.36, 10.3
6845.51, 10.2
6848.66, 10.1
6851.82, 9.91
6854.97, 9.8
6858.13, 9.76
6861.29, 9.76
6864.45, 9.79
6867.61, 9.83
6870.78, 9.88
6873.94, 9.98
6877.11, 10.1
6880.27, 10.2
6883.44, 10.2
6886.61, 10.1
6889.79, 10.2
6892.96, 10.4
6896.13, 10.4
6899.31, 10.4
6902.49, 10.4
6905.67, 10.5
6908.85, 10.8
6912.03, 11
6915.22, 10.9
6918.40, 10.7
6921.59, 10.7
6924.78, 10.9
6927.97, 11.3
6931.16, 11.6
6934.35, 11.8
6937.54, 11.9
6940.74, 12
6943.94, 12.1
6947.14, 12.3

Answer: 0.88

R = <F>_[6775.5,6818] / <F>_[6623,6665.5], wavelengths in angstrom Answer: 0.84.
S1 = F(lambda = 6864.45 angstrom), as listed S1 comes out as 9.79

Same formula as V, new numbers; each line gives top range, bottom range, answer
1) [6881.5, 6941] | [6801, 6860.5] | 1.06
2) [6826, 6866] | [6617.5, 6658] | 0.80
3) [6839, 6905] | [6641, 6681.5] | 0.82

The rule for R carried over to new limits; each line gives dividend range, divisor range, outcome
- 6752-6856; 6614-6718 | 0.86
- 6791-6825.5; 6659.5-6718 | 0.87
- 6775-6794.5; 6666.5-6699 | 0.88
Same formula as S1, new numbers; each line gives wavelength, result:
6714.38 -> 11.4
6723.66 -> 10.9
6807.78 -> 10.4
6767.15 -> 10.9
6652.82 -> 12.4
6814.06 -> 10.4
